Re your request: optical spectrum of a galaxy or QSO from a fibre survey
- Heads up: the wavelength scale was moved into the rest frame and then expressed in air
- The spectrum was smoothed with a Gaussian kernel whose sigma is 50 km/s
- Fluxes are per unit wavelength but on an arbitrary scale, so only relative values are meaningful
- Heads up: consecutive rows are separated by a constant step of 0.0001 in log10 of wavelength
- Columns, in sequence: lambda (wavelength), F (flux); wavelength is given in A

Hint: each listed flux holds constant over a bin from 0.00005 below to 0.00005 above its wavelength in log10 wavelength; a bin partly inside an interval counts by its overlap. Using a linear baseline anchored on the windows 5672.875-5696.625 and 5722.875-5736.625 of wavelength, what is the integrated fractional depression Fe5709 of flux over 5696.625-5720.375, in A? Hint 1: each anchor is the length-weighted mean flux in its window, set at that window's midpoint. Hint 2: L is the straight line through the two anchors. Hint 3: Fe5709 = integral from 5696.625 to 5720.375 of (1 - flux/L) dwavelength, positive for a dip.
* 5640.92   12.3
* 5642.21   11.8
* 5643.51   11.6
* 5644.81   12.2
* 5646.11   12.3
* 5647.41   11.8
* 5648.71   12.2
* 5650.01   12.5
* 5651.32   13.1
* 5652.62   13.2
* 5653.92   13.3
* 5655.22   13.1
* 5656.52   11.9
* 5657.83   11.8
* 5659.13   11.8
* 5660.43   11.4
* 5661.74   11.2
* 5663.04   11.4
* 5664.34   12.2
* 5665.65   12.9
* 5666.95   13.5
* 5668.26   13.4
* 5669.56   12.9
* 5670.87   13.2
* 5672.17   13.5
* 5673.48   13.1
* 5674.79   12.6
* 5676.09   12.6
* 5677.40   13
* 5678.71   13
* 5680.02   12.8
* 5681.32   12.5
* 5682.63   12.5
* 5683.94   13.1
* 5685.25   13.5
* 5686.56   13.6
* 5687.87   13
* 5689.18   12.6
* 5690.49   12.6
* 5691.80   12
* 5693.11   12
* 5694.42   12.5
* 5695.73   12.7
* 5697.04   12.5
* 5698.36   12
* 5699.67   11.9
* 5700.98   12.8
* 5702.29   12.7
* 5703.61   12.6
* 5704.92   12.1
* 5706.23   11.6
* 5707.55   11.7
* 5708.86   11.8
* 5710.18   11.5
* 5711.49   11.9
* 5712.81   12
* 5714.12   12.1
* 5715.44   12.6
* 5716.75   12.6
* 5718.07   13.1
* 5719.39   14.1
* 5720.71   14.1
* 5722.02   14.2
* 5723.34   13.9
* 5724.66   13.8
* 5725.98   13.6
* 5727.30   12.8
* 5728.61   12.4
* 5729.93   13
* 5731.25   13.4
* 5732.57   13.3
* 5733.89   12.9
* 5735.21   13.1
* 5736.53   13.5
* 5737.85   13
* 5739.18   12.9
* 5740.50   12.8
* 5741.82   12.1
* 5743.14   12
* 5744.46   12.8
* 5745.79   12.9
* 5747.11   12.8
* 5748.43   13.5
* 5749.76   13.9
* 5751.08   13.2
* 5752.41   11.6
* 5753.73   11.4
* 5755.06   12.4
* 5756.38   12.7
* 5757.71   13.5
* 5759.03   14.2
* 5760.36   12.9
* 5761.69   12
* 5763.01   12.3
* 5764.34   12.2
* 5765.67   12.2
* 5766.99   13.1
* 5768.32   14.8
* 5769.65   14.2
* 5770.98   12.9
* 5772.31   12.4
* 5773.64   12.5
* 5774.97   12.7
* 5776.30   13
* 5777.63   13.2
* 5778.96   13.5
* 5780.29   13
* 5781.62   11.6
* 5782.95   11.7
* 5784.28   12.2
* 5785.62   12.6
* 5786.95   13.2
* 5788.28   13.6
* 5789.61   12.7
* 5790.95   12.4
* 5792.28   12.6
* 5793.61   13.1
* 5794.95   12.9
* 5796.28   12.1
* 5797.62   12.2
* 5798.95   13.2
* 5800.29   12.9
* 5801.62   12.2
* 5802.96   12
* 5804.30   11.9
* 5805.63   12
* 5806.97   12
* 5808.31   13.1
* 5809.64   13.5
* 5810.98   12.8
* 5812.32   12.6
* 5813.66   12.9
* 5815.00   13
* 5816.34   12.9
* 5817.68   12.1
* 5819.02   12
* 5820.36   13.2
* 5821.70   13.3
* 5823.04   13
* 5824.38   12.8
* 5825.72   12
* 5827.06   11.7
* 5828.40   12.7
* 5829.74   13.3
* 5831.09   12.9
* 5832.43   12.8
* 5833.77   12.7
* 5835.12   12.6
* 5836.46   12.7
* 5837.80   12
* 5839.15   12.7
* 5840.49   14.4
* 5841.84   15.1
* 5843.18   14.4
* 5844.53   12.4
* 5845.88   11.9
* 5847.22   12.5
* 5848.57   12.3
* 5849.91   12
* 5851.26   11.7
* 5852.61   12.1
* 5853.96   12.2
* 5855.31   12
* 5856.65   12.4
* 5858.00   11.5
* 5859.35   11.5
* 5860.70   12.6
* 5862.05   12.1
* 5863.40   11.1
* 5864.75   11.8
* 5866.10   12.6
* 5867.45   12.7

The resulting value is 1.2 A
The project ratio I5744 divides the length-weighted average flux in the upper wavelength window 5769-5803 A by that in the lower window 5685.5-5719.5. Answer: 1.03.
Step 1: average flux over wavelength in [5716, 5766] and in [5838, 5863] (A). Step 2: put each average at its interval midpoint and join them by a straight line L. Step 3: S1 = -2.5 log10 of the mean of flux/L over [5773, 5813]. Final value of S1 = 0.01 mag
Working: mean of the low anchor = 13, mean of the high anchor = 12.5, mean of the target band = 12.6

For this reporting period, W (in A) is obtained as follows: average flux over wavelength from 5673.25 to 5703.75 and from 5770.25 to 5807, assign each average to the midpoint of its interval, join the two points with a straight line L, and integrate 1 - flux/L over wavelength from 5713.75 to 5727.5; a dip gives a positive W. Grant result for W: -0.82 A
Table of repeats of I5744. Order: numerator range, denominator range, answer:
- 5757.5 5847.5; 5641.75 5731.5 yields 1.01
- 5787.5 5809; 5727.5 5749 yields 0.97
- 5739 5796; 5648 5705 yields 1.01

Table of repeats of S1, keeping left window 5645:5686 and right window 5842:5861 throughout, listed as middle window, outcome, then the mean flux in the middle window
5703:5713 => 0.059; 11.9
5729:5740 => -0.051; 13.1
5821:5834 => -0.032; 12.7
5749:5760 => -0.033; 12.9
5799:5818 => -0.017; 12.6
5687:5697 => 0.005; 12.5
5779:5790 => -0.017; 12.6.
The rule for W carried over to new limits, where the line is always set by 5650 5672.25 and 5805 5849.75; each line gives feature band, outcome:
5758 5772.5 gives -0.4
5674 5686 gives -0.3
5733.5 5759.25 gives -0.3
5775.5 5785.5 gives 0.1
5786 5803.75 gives 0.1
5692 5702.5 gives 0.2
